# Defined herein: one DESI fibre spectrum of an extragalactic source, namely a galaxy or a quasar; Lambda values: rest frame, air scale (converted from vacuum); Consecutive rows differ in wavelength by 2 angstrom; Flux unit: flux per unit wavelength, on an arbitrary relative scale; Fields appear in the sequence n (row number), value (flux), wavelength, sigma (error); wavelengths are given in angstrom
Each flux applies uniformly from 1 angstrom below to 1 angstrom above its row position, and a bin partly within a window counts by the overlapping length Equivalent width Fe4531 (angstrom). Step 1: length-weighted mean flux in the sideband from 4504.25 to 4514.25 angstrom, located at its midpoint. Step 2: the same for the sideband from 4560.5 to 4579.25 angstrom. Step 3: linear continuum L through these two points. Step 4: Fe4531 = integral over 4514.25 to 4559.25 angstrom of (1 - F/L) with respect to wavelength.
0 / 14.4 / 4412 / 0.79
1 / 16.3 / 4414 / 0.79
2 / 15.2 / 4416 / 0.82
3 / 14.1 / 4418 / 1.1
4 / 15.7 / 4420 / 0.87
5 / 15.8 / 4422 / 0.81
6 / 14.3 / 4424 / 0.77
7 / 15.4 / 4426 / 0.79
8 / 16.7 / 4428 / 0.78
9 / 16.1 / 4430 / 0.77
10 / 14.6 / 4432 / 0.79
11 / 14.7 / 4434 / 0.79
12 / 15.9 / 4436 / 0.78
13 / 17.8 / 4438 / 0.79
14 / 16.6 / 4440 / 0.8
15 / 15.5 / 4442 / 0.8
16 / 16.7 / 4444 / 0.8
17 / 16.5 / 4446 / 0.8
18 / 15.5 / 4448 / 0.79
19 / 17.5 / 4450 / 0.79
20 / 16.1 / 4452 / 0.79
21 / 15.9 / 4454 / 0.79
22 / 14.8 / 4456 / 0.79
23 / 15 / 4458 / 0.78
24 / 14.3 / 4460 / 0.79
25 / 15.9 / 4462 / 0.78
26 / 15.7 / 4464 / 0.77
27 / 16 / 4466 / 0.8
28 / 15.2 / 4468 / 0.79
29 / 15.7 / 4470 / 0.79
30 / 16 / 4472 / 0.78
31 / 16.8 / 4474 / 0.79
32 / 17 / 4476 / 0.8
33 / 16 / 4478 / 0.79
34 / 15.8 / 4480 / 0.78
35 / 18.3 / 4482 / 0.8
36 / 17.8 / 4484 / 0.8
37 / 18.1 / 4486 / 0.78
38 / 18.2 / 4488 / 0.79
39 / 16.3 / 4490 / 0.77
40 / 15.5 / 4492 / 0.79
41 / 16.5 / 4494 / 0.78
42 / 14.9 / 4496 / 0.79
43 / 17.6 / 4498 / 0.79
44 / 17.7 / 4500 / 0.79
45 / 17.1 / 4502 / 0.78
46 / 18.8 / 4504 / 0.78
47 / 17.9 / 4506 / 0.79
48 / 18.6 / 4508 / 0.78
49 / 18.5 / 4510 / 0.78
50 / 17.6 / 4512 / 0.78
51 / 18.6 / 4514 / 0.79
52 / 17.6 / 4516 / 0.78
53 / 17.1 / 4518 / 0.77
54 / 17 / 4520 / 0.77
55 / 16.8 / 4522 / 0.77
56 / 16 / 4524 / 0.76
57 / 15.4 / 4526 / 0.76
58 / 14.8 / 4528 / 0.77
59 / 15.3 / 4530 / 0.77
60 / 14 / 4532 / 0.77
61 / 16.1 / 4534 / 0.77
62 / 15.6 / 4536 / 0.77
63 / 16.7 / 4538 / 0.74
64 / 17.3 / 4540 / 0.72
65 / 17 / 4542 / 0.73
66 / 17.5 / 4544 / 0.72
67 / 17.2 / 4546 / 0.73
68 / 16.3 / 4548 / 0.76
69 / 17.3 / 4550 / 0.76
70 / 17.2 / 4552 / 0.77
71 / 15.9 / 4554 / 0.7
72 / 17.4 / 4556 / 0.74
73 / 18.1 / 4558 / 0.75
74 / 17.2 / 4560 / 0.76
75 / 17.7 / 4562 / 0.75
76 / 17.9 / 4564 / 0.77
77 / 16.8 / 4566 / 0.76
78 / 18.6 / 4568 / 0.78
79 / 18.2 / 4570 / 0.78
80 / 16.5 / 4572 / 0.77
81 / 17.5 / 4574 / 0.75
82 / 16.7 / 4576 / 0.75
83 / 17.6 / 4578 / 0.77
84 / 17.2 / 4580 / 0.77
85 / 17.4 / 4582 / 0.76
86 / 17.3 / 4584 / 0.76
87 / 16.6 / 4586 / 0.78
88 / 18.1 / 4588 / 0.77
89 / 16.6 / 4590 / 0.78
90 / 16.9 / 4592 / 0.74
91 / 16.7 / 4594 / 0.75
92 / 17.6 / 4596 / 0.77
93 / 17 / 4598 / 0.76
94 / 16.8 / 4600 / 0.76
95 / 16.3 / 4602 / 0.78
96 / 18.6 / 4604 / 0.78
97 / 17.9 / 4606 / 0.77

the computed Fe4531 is 3.36 angstrom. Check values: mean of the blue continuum 18.3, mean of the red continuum 17.5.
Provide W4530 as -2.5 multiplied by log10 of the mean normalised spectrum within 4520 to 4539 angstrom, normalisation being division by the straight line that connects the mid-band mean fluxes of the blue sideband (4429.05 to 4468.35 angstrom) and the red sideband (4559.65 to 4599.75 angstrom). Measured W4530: 0.07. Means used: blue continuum 15.8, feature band 15.7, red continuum 17.3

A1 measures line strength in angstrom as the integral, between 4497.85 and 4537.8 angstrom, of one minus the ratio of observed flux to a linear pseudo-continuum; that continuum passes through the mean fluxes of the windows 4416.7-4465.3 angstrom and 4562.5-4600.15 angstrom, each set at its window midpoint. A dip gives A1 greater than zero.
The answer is -0.8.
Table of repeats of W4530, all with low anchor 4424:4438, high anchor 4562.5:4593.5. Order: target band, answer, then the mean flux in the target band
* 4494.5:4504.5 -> -0.044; 17.1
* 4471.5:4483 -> -0.034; 16.7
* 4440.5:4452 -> -0.035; 16.3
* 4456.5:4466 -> 0.049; 15.3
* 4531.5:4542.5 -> 0.045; 16.2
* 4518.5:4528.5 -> 0.038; 16.1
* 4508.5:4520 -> -0.079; 17.8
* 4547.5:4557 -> 0.011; 16.8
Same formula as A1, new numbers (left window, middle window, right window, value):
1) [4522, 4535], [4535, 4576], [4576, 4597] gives -2.4 angstrom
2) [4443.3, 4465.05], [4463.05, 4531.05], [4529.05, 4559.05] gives -2.7 angstrom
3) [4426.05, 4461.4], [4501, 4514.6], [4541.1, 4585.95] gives -1.2 angstrom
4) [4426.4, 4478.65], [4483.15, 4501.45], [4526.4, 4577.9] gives -0.7 angstrom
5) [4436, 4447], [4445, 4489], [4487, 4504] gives 1.1 angstrom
